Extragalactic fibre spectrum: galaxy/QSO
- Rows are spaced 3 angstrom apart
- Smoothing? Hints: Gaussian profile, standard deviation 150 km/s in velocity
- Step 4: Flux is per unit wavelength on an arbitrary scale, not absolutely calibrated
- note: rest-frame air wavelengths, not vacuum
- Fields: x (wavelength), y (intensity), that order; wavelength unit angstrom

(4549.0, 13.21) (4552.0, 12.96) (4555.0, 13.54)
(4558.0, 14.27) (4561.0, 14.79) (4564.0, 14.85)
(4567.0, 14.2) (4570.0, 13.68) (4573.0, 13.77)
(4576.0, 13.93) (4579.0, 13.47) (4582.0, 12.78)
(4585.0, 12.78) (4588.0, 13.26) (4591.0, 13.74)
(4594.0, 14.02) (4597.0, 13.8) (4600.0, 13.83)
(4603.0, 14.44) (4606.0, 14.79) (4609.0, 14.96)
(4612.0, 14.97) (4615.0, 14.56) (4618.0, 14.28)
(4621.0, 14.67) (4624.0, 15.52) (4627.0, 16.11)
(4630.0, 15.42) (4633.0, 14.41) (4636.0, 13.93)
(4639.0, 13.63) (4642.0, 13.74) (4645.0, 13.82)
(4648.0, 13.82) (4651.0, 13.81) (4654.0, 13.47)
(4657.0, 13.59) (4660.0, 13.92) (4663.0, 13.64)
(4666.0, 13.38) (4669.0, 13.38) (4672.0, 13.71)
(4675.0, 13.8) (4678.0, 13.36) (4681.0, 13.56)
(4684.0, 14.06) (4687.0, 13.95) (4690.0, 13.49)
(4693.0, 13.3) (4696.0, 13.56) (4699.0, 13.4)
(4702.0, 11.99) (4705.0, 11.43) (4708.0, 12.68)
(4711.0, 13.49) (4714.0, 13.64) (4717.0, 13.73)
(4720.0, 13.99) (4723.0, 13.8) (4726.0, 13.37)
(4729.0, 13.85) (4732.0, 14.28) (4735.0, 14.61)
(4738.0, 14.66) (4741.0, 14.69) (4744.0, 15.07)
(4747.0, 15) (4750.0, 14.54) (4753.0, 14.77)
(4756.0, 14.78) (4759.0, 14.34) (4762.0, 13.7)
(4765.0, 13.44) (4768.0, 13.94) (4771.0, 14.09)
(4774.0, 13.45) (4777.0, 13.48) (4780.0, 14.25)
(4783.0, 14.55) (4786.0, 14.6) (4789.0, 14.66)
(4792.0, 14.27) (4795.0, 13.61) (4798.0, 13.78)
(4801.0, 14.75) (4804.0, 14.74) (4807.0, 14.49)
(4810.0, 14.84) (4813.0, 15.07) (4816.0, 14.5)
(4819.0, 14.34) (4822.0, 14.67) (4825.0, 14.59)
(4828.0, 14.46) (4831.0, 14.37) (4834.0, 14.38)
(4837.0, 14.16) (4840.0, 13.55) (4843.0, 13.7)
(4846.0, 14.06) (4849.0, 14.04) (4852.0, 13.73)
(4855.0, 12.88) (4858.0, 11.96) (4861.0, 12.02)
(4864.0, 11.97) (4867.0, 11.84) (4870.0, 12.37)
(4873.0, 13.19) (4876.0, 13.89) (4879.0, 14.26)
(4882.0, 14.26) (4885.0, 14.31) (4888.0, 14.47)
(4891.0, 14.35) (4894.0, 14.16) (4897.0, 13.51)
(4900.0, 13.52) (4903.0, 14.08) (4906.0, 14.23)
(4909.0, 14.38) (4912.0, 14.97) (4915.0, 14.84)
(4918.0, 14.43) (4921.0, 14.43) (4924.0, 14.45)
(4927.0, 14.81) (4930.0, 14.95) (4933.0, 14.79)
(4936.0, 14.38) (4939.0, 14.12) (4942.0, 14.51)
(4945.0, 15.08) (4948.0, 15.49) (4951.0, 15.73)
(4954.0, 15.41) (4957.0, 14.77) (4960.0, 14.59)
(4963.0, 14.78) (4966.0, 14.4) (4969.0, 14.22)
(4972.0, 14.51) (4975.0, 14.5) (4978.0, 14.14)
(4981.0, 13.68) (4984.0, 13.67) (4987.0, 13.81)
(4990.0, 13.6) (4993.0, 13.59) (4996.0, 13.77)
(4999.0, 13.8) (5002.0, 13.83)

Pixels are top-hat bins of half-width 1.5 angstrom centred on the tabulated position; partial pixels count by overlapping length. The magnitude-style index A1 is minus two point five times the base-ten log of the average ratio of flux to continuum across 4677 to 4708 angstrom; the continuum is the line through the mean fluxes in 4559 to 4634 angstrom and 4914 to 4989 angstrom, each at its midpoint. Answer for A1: 0.09 mag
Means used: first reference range 14.3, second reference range 14.6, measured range 13.2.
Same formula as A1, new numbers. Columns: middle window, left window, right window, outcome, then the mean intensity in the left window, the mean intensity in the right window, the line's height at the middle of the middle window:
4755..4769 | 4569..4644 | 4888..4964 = 0.028 mag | 14.2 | 14.6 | 14.4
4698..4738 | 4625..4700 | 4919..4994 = 0.042 mag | 13.9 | 14.5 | 14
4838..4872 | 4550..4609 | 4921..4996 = 0.109 mag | 13.9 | 14.5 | 14.3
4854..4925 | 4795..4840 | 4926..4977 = 0.071 mag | 14.4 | 14.8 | 14.6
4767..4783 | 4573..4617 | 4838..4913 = -0.015 mag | 13.9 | 13.6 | 13.7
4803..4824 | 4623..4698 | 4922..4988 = -0.030 mag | 13.9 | 14.6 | 14.3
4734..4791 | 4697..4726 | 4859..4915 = -0.082 mag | 13.1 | 13.7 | 13.3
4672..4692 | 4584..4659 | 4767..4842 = 0.043 mag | 14.2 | 14.3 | 14.2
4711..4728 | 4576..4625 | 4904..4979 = 0.047 mag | 14.1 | 14.7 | 14.3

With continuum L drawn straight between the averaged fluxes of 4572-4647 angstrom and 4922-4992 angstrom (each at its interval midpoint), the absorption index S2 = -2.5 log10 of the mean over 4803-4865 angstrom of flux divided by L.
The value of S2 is 0.04 mag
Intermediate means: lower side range 14.2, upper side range 14.5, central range 13.9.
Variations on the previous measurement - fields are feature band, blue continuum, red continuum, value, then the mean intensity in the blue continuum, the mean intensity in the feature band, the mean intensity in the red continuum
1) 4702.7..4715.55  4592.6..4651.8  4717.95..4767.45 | 0.13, 14.4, 12.8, 14.3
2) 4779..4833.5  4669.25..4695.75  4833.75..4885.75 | -0.08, 13.6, 14.5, 13.3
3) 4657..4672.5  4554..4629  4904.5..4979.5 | 0.06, 14.2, 13.6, 14.7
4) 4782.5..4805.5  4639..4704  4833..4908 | -0.06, 13.5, 14.4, 13.6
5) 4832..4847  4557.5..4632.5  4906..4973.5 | 0.05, 14.3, 14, 14.7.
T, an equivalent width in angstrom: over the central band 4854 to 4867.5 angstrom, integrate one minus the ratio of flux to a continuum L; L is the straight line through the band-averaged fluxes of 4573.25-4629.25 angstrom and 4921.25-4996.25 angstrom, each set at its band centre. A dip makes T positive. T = 2.14 angstrom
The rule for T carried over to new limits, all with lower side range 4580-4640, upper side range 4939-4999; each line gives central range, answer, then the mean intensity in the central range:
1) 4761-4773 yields 0.5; 13.8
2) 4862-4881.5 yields 1.9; 13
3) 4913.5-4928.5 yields -0.2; 14.6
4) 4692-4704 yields 1.1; 13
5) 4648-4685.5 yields 1.7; 13.6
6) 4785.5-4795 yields 0.0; 14.4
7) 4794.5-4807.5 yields 0.0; 14.3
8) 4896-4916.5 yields 0.2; 14.2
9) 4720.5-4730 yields 0.4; 13.7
